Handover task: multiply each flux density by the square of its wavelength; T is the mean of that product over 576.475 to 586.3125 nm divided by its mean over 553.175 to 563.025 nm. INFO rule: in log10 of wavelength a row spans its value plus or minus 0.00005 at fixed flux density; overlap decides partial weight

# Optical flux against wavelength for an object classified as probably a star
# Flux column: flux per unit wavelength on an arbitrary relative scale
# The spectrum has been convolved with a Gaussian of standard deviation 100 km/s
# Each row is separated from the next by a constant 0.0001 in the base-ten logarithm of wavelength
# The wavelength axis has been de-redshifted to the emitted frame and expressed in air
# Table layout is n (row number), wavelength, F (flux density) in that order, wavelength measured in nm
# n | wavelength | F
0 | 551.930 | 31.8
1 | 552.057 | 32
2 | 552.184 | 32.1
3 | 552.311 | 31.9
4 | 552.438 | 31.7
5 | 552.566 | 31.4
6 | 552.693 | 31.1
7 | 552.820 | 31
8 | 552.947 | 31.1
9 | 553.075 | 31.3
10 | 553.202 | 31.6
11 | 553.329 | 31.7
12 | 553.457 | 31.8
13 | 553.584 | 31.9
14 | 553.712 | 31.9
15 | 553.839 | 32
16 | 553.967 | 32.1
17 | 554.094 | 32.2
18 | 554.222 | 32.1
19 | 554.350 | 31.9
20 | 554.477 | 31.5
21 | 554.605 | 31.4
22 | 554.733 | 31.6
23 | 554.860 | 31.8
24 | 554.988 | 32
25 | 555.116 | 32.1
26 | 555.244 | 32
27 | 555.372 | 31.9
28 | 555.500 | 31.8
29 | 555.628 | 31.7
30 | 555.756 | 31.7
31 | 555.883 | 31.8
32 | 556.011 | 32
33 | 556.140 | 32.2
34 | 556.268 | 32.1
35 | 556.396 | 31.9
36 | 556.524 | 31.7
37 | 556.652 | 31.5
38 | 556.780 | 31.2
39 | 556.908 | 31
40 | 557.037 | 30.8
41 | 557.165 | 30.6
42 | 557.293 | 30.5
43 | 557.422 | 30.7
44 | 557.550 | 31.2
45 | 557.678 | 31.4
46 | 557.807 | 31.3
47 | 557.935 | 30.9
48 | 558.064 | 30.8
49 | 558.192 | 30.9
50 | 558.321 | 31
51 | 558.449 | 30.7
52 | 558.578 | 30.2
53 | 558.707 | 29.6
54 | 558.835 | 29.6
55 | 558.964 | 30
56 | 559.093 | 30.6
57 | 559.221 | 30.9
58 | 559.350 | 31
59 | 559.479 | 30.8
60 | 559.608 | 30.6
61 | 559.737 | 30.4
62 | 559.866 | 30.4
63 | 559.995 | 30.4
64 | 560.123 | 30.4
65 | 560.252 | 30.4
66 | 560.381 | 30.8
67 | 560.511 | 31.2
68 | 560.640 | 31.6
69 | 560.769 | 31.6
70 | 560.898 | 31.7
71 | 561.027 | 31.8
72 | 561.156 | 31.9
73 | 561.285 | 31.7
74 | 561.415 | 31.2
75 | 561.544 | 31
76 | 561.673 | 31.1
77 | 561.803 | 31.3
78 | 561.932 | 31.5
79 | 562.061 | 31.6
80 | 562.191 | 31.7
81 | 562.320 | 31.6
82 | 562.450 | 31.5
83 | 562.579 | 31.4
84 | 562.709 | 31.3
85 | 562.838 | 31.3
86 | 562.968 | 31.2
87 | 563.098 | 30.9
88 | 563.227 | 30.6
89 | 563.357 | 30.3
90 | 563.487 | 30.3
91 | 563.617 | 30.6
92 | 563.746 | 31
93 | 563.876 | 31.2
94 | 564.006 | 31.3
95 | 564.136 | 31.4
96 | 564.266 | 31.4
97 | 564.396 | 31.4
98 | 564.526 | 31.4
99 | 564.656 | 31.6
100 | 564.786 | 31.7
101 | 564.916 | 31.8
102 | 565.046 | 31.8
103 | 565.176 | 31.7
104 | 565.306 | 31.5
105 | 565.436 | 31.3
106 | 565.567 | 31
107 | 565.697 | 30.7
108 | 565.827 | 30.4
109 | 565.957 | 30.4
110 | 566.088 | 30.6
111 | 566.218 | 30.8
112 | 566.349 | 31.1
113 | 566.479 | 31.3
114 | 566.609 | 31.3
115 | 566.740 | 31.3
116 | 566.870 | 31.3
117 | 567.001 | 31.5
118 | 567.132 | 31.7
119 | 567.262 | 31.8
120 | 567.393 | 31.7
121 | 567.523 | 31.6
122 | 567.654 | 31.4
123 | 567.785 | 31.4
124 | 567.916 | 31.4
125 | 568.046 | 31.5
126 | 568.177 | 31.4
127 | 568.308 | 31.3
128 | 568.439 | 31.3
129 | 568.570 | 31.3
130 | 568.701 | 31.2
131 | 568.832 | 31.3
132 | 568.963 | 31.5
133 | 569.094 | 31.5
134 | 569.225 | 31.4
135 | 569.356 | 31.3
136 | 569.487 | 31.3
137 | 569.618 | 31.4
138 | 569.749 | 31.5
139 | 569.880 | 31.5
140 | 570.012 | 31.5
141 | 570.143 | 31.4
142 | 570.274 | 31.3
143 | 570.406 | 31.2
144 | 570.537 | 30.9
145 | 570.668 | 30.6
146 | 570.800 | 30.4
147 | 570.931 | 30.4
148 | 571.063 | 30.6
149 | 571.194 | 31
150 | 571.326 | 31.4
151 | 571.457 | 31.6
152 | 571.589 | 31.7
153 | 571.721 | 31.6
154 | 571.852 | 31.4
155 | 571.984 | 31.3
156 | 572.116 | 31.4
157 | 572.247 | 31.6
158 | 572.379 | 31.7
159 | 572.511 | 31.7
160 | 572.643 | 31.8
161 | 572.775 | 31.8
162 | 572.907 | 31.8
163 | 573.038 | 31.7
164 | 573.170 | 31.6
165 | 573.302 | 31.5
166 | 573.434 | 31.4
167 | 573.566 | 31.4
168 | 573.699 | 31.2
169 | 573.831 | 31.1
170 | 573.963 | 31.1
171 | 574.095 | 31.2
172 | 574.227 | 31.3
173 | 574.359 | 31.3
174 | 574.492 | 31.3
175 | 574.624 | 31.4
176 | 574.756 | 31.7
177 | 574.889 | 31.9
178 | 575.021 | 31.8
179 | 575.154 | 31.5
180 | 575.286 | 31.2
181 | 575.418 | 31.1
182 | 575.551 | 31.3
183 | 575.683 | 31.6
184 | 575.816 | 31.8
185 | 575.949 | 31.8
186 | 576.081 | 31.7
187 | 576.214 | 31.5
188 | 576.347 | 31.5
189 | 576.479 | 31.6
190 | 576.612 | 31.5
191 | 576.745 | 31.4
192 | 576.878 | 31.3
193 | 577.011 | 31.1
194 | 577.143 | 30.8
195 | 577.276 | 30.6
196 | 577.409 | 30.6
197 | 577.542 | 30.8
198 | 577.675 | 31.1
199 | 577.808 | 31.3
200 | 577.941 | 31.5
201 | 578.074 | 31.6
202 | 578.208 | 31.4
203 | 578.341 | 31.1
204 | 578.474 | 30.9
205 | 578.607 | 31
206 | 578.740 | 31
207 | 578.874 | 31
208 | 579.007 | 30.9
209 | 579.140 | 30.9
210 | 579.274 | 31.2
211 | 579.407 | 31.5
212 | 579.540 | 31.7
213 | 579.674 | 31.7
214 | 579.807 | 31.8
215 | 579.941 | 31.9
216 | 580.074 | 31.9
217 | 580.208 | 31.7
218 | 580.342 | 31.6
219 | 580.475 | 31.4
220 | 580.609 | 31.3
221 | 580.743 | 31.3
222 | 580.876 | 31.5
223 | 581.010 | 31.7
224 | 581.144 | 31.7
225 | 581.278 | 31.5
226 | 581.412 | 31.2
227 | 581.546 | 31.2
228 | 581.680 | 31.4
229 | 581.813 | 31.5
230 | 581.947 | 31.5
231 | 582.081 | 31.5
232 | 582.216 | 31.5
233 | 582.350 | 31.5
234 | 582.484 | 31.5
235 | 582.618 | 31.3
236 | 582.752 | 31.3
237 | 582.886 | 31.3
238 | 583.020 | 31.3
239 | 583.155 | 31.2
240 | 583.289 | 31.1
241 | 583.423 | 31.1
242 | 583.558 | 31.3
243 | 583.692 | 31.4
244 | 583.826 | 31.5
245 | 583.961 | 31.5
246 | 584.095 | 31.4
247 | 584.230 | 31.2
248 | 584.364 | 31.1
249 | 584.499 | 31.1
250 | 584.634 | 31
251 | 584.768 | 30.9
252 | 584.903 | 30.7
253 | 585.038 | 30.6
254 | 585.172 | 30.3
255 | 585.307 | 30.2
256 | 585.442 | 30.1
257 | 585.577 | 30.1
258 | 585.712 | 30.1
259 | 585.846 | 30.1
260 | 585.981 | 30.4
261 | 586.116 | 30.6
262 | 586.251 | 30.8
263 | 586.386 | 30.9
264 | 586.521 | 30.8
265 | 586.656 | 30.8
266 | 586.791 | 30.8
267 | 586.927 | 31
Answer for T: 1.1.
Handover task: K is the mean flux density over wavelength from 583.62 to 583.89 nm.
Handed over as 31.5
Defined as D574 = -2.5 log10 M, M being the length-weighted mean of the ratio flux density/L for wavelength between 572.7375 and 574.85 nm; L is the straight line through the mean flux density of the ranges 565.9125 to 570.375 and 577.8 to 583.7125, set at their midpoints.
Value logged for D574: -0.002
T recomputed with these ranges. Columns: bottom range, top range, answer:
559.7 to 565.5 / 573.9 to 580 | 1.05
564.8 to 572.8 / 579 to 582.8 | 1.05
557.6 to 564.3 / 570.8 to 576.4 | 1.06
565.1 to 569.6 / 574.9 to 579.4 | 1.03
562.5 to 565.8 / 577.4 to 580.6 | 1.06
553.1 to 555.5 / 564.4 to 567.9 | 1.03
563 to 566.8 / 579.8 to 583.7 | 1.07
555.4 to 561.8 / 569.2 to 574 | 1.06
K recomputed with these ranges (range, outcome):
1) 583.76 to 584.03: 31.5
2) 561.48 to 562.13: 31.3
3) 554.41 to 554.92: 31.6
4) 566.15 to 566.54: 31.1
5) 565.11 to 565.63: 31.4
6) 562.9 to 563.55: 30.6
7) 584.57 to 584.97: 30.9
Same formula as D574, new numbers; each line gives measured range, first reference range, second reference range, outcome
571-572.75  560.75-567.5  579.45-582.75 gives -0.002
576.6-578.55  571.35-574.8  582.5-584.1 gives 0.010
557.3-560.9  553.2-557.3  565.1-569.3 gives 0.029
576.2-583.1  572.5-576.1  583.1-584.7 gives 0.000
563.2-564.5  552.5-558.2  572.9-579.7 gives 0.017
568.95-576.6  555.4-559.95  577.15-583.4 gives -0.006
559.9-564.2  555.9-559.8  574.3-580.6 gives -0.005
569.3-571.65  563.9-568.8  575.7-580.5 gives 0.006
